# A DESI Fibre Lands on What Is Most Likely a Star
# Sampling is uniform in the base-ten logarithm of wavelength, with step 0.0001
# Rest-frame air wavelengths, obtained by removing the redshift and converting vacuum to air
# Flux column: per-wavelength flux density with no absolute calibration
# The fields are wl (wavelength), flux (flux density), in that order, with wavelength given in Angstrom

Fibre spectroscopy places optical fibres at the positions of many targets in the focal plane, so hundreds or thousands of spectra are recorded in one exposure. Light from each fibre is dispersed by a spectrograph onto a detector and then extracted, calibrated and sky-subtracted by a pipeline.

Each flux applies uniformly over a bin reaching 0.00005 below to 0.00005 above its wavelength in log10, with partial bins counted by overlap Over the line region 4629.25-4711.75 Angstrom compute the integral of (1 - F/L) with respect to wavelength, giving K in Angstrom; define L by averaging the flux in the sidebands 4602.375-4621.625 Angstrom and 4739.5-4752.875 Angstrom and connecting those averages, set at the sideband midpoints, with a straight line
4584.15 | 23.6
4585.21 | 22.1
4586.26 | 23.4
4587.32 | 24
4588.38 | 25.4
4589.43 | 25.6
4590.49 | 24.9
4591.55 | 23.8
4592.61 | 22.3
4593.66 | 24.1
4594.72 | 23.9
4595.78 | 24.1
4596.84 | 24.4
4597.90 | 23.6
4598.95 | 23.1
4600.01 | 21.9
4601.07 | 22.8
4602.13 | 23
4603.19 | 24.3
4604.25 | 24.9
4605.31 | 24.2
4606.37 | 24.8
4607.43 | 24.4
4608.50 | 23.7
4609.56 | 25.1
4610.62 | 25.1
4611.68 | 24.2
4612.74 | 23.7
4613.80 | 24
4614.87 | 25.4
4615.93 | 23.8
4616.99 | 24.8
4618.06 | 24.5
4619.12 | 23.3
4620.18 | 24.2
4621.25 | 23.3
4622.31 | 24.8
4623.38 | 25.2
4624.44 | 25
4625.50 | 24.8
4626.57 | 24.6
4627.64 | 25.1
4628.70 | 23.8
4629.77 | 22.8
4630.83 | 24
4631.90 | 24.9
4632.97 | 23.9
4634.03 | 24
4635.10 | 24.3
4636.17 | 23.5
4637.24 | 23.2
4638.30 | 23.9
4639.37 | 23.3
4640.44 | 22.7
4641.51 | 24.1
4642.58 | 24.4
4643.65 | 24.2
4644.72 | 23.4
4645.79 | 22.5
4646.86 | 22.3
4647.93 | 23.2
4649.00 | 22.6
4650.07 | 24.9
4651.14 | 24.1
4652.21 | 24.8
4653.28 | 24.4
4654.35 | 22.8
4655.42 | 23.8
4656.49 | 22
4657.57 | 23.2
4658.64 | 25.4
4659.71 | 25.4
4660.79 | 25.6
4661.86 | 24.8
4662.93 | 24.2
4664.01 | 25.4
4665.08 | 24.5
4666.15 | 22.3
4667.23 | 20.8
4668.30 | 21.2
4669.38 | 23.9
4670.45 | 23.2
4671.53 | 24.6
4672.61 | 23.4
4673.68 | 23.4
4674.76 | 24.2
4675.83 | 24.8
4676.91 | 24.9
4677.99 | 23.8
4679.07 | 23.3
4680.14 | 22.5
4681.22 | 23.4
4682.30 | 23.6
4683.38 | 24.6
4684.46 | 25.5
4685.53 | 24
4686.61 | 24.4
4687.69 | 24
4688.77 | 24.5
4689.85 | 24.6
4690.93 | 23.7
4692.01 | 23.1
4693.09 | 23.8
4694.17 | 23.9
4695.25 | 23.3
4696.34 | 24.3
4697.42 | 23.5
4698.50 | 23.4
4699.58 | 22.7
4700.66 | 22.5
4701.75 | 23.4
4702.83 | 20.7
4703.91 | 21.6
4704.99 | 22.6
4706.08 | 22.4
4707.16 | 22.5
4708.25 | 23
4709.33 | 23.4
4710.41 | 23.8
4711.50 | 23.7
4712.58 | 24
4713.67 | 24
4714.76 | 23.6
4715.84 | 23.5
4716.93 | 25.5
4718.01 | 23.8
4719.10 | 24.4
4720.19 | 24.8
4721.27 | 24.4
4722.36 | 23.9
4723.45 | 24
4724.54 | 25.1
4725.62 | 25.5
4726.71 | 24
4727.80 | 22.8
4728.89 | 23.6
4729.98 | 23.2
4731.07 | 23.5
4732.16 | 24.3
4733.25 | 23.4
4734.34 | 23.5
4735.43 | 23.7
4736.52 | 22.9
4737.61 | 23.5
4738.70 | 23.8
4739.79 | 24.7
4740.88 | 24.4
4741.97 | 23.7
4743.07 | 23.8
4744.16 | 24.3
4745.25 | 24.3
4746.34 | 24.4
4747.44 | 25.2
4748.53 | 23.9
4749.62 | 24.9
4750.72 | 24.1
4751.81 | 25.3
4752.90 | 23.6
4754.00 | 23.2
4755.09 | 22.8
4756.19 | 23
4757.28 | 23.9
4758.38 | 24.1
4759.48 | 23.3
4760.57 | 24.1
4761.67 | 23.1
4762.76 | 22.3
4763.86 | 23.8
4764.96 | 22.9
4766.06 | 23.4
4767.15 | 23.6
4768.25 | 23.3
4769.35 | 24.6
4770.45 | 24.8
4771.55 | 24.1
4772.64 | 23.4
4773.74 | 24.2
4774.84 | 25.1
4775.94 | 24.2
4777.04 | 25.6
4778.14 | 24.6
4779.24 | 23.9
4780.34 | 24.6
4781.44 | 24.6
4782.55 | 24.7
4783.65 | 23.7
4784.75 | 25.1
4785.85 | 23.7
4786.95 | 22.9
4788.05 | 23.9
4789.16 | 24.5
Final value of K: 2.4 Angstrom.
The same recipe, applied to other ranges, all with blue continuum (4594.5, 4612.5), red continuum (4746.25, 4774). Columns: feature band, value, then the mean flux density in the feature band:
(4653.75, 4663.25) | -0.09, 24.1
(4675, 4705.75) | 0.38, 23.6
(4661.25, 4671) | 0.21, 23.4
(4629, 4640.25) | 0.09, 23.7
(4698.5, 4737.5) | 0.52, 23.5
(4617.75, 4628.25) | -0.23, 24.5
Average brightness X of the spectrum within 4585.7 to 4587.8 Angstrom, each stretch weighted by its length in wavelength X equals 23.7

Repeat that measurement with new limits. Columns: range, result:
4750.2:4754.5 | 24.1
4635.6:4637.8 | 23.4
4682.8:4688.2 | 24.5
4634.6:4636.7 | 23.9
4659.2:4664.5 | 25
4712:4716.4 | 23.8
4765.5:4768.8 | 23.4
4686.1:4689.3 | 24.3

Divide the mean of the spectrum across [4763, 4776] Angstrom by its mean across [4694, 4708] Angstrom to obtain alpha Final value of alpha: 1.0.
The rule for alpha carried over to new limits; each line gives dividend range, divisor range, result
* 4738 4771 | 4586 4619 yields 0.99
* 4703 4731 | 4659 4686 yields 0.99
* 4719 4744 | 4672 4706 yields 1.02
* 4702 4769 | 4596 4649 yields 0.99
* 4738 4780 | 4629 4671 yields 1.01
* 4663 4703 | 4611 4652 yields 0.99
